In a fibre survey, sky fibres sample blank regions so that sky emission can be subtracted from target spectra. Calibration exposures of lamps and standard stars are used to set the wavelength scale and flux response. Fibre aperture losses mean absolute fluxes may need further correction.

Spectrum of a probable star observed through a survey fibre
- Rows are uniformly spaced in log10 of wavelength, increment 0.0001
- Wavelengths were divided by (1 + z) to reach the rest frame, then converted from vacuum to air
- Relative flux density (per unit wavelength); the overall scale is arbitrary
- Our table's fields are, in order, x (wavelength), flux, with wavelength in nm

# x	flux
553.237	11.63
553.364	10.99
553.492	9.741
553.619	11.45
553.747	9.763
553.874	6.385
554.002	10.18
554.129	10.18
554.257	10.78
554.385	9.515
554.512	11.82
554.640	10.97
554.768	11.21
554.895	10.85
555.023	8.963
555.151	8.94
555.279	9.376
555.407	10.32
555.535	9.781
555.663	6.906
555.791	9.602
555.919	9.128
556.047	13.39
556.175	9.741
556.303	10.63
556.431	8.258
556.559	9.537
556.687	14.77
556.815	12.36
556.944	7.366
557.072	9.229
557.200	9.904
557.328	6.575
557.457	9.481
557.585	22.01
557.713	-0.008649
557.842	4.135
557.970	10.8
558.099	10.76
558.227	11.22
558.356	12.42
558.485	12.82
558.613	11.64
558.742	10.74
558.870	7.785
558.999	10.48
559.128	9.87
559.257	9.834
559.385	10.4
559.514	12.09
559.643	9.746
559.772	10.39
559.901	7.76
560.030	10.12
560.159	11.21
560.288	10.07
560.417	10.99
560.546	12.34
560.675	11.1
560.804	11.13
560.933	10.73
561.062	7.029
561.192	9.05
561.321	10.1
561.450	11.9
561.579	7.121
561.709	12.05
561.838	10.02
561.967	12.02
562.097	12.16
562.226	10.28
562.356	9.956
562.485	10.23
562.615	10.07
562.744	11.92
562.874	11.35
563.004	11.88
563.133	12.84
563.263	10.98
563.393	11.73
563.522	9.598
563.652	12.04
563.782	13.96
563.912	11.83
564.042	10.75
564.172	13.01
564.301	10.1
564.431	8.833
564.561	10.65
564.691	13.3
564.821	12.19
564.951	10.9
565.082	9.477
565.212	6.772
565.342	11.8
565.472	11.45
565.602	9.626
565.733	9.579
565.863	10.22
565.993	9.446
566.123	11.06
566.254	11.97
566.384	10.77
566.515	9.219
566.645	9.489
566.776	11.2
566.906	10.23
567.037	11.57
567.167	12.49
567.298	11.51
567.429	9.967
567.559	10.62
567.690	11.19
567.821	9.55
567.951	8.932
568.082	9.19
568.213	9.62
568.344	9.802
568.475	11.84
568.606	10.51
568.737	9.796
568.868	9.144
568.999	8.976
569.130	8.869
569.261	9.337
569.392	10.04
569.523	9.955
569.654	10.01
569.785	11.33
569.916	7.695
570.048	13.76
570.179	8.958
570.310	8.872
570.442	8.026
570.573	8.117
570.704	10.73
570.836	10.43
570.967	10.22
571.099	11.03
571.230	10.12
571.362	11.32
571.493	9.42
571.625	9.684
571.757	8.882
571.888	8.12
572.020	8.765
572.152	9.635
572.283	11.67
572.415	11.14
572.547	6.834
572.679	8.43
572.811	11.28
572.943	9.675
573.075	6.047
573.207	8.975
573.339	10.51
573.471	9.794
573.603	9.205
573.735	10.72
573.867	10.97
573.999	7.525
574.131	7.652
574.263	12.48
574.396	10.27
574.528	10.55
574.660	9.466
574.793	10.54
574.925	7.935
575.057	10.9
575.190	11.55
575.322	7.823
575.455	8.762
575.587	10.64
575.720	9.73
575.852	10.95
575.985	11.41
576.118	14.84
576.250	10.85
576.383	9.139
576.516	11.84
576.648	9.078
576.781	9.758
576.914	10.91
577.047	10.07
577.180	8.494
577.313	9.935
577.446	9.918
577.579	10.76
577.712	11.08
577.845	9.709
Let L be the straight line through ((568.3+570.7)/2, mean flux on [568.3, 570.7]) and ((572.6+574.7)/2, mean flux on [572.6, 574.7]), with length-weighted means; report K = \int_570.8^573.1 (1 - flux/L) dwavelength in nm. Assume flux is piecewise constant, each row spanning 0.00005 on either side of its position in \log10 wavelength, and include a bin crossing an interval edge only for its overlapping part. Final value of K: 0.002 nm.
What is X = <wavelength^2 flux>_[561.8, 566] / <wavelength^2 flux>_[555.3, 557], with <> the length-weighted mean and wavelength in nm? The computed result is 1.1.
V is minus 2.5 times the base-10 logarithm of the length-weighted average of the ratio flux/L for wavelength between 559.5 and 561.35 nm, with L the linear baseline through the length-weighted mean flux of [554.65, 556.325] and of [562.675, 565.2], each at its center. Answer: 0.06 mag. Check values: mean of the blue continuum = 9.93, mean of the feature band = 10.2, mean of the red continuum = 11.3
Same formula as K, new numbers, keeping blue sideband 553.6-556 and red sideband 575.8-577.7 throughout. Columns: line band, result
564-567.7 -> -0.17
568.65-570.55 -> 0.13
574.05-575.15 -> 0.05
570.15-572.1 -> 0.16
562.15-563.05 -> -0.07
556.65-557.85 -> 0.02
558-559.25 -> -0.11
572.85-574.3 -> 0.15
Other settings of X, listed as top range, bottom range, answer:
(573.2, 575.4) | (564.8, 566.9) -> 0.99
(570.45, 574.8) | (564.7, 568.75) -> 0.95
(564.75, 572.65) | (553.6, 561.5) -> 1.03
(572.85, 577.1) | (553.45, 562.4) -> 1.05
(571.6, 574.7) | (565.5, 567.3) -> 0.92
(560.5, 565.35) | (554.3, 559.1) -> 1.10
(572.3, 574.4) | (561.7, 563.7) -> 0.88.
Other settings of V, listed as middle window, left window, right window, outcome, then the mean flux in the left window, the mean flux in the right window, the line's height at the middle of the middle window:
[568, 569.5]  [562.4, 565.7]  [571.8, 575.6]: 0.065 mag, 11.1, 9.56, 10.3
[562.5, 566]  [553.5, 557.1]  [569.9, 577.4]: -0.106 mag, 10.1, 9.88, 9.97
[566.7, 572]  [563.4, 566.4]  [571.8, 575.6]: 0.021 mag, 10.9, 9.56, 10.2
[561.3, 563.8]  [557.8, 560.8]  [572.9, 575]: -0.086 mag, 10.4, 9.53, 10.2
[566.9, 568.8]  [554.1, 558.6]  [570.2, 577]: -0.054 mag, 10.1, 9.86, 9.95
